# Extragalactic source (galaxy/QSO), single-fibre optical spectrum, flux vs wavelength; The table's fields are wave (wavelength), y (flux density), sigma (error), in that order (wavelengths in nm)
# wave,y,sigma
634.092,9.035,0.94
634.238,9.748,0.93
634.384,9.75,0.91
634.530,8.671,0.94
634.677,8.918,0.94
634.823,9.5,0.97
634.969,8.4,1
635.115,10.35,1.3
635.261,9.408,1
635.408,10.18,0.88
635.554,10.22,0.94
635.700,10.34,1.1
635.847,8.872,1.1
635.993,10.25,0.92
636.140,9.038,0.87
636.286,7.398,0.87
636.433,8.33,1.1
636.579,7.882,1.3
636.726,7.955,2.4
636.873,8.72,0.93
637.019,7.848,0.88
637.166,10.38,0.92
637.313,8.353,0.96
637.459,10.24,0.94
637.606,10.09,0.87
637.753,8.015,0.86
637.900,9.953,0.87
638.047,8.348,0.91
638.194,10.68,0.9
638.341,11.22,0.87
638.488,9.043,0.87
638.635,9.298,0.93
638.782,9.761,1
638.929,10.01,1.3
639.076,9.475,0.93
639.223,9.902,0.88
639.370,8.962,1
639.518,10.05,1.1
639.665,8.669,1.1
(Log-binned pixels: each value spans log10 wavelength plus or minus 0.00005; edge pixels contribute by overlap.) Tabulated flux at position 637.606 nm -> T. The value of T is 10.09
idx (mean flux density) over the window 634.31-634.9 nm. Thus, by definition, 9.2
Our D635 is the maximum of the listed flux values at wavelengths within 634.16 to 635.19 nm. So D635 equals 10.35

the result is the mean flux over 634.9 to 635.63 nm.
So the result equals 9.73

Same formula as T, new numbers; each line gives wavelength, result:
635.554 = 10.22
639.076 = 9.475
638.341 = 11.22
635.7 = 10.34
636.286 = 7.398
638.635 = 9.298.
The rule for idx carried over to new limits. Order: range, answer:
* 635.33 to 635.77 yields 10.2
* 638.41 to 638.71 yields 9.21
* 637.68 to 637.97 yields 8.97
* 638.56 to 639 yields 9.69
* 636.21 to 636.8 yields 7.9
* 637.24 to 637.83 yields 9.18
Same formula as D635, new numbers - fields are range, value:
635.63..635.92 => 10.34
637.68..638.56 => 11.22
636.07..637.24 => 10.38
